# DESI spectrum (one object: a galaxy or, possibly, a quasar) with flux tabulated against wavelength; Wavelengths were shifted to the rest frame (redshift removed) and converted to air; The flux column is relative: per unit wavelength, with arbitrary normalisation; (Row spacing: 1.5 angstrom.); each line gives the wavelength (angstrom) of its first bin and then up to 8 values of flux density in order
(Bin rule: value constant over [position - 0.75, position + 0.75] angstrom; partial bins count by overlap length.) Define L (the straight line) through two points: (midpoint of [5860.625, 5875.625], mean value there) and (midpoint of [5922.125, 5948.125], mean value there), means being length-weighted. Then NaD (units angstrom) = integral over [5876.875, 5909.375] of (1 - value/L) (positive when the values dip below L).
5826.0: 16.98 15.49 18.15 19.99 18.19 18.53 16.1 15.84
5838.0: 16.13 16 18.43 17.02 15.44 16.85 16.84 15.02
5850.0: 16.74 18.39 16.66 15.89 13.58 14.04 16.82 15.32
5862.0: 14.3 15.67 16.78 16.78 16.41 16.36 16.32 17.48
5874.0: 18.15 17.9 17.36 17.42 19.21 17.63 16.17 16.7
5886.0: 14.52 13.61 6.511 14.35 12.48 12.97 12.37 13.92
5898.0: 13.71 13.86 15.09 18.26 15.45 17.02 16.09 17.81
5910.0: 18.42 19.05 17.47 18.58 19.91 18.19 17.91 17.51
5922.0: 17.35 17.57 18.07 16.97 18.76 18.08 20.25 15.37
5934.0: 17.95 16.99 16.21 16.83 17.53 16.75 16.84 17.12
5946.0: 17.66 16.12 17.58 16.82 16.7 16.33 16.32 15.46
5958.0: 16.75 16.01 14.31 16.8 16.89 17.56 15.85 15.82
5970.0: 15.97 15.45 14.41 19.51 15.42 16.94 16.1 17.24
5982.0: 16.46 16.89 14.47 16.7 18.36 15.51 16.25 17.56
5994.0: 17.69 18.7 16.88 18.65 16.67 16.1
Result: 3.4 angstrom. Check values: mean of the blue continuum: 16.5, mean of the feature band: 15.1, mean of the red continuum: 17.4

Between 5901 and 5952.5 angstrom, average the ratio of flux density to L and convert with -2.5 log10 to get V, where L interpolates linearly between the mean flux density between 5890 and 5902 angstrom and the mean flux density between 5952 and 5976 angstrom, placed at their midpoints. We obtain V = -0.18 mag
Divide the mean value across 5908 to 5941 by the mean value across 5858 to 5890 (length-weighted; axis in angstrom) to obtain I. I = 1.1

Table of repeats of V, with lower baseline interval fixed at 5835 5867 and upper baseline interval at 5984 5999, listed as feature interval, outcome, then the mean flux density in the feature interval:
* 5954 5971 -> 0.046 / 16.2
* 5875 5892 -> 0.063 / 15.4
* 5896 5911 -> 0.028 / 16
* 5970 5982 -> 0.035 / 16.4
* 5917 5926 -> -0.073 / 17.7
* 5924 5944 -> -0.049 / 17.4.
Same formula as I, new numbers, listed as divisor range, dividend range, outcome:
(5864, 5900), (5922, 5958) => 1.11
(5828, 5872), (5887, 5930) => 0.98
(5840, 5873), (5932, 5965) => 1.02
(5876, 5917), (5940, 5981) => 1.04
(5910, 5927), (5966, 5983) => 0.90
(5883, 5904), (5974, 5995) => 1.21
